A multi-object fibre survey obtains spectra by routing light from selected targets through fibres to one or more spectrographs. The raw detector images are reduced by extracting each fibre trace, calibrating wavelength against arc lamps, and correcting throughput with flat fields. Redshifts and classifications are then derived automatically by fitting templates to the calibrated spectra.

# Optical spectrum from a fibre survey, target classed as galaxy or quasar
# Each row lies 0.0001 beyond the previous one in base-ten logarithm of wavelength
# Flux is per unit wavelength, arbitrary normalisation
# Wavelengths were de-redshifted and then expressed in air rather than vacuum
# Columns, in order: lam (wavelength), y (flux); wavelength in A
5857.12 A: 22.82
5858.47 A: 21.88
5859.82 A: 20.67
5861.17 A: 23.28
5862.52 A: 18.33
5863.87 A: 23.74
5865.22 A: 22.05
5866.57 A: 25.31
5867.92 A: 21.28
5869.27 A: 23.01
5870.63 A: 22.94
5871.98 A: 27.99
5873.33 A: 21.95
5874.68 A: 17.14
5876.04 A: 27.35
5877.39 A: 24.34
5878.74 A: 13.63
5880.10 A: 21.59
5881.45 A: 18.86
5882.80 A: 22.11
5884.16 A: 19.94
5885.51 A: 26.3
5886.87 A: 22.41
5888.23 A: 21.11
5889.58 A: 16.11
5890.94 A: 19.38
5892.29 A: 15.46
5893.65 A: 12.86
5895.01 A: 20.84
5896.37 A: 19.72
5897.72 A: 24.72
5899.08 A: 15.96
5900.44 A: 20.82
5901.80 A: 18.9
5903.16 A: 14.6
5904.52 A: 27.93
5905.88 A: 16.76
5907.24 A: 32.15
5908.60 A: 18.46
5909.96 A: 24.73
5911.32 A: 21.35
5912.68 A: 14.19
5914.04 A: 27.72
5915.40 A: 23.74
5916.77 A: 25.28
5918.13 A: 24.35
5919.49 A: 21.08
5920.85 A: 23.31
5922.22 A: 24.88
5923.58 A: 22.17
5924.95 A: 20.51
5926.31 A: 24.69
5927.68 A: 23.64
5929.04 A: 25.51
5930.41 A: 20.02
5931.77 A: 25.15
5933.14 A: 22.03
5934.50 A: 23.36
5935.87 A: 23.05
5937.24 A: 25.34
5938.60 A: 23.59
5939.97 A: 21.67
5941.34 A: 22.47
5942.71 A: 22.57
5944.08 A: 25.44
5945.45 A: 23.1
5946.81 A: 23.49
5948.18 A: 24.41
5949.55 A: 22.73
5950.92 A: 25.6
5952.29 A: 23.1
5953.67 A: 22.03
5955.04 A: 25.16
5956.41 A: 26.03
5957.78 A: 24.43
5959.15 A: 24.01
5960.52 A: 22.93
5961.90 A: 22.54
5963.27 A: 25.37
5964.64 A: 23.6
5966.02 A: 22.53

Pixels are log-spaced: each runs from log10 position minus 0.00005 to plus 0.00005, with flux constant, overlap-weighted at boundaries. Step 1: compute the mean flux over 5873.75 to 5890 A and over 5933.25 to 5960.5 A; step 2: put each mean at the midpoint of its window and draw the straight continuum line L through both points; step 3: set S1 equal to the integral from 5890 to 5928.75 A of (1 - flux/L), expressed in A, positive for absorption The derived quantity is 1.3 A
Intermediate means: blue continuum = 21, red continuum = 23.7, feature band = 21.4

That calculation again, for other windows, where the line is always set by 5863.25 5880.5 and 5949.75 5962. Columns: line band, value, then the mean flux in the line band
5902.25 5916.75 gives 0.57 A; 22.2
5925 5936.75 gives 0.12 A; 23.3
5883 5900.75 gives 2.44 A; 19.7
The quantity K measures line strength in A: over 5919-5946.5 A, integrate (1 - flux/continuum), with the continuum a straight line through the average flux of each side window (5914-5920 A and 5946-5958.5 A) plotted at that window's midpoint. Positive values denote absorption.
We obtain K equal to 1.1 A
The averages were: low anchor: 24.2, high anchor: 24.1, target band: 23.2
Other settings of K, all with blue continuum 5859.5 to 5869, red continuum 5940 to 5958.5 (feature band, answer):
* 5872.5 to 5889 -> 0.8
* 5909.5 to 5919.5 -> 0.1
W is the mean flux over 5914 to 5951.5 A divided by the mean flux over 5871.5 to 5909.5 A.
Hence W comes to 1.1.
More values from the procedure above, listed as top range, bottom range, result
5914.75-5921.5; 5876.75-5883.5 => 1.17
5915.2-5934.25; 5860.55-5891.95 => 1.07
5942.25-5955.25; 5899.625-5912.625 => 1.11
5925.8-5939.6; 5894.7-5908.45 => 1.12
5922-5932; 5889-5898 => 1.27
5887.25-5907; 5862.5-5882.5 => 0.87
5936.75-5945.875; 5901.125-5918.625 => 1.05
